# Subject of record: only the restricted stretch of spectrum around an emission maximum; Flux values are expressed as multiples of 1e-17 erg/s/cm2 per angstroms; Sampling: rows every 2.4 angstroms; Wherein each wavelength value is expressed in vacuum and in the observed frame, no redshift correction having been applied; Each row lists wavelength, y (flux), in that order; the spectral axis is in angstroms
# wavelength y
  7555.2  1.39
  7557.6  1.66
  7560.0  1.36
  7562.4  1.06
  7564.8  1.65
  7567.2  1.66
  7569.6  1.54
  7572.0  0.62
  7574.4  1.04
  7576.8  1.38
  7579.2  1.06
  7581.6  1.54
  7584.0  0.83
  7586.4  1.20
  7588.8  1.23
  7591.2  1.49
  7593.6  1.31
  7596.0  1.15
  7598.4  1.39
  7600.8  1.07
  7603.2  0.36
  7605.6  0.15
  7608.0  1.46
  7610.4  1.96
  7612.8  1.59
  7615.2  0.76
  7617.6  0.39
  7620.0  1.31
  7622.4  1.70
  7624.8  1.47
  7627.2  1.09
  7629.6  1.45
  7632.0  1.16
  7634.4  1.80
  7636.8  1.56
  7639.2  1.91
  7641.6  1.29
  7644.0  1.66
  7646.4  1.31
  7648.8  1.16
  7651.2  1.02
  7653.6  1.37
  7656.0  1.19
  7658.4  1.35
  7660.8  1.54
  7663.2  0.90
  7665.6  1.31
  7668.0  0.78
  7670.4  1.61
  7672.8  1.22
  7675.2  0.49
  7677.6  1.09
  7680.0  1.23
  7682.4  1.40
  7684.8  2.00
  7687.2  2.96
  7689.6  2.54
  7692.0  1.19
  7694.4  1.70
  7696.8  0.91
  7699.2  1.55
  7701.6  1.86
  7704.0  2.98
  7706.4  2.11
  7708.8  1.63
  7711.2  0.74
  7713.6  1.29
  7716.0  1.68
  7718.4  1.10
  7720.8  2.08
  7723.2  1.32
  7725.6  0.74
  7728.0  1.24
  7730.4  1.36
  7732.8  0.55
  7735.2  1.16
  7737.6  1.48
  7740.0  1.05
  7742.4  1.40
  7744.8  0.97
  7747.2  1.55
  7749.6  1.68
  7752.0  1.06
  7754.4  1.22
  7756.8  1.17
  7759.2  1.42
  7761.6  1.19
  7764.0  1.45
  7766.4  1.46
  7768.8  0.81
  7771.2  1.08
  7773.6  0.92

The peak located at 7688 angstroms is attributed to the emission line [S II] 6716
